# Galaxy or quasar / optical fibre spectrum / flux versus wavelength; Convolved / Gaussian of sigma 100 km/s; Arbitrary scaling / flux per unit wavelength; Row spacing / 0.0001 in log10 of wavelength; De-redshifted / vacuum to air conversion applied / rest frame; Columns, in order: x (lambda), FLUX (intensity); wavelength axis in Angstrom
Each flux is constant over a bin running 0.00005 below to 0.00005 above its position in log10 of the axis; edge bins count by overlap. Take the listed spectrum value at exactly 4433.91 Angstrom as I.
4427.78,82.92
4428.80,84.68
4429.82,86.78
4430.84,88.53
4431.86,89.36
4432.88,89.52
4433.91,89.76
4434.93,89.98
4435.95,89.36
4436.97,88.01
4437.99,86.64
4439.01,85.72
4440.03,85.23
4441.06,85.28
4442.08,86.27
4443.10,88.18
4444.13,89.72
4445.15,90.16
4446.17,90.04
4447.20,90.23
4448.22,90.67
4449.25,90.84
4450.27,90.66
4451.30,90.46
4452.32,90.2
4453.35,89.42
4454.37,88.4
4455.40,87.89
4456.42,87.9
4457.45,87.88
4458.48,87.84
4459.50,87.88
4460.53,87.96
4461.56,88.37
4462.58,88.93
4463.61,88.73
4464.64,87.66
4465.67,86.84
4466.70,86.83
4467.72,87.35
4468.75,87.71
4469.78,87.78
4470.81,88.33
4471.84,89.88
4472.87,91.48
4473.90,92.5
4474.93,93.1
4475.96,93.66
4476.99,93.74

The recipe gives 89.76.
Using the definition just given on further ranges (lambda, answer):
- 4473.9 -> 92.5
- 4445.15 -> 90.16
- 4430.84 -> 88.53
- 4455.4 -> 87.89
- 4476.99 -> 93.74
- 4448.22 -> 90.67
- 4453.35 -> 89.42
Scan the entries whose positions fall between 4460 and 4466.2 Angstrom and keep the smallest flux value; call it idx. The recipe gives 86.84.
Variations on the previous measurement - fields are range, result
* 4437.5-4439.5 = 85.72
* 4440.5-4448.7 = 85.28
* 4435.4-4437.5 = 88.01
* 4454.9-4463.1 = 87.84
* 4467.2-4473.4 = 87.35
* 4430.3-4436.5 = 88.53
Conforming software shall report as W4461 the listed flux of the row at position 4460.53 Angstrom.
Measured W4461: 87.96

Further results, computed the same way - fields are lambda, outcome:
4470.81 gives 88.33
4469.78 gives 87.78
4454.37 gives 88.4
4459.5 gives 87.88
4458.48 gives 87.84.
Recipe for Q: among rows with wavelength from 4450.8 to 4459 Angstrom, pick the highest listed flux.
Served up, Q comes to 90.46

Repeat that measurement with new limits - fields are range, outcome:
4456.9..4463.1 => 88.93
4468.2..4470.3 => 87.78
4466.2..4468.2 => 87.35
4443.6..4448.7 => 90.67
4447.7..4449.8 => 90.84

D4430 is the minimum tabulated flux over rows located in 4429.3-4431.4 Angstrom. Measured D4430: 86.78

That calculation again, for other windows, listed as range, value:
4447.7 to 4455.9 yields 87.89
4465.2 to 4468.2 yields 86.83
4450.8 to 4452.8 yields 90.2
